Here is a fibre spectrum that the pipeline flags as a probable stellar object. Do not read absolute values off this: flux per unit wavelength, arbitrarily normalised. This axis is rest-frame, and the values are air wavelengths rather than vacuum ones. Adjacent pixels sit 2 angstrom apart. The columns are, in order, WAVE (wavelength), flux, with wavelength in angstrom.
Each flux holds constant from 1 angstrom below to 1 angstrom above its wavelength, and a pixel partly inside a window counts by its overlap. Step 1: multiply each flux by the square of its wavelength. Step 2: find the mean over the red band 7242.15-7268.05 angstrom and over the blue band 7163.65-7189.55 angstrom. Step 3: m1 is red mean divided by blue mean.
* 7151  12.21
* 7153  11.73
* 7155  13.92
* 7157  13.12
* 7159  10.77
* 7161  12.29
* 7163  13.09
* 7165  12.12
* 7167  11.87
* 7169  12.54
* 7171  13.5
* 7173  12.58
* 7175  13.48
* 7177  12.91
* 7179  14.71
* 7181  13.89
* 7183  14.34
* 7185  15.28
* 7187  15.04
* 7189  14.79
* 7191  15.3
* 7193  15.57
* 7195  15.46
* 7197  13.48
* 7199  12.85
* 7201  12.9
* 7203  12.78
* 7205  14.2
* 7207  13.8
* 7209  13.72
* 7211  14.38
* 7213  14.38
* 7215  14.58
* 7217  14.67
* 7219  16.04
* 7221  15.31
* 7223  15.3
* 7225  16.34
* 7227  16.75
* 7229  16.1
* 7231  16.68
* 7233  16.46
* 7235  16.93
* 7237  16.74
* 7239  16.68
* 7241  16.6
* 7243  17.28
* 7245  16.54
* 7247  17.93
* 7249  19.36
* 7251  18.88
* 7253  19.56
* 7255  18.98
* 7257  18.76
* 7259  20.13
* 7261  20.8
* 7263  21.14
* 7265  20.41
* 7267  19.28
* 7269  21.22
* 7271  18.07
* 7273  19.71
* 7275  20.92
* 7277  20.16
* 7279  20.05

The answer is 1.44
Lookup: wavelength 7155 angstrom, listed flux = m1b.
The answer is 13.92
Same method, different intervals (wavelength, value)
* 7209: 13.72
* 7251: 18.88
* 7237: 16.74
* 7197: 13.48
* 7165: 12.12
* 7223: 15.3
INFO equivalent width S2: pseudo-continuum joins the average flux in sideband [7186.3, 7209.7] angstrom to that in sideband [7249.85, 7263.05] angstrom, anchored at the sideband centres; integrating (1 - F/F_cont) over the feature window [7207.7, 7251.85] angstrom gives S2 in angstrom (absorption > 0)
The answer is 2.4 angstrom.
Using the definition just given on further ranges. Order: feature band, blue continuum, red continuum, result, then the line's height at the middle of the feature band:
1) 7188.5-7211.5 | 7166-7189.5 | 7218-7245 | 1.1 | 14.8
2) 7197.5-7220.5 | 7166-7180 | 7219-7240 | 1.7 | 15.1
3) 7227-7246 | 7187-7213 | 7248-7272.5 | 0.9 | 17.5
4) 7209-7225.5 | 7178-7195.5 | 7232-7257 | 1.4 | 16.4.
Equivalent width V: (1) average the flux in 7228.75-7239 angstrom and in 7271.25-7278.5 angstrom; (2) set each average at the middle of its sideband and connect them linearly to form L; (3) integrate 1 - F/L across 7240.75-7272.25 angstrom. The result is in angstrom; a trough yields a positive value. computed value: -1.0 angstrom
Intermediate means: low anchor 16.6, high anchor 20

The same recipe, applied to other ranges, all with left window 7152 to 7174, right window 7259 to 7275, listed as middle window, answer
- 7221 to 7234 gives 0.8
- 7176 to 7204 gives 0.4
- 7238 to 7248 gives 0.7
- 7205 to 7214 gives 1.0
